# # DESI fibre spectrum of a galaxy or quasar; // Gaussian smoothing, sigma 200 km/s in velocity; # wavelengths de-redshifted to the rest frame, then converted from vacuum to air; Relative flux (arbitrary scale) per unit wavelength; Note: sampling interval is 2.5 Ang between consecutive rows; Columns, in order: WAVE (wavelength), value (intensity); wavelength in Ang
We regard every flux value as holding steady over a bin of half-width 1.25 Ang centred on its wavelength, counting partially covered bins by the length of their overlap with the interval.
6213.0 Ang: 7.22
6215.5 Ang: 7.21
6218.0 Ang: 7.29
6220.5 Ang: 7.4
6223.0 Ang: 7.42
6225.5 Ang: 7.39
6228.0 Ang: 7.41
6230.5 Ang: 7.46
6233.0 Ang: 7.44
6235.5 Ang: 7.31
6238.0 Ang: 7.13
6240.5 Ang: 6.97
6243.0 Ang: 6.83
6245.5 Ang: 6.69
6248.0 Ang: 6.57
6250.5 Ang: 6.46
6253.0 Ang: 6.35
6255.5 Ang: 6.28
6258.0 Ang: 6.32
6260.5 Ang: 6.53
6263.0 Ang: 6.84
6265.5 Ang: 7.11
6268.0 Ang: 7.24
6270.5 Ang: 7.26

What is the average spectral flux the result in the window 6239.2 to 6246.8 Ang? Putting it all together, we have 6.83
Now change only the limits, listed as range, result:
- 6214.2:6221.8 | 7.3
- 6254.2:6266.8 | 6.62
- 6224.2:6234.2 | 7.42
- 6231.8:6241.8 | 7.21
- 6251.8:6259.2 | 6.32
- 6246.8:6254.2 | 6.46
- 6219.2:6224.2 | 7.41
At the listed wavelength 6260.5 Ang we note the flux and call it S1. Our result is 6.53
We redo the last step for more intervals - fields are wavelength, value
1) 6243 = 6.83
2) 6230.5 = 7.46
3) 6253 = 6.35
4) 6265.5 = 7.11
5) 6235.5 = 7.31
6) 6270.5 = 7.26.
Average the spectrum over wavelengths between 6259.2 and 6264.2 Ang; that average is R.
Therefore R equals 6.68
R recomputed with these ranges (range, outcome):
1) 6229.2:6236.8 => 7.4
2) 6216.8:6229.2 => 7.38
